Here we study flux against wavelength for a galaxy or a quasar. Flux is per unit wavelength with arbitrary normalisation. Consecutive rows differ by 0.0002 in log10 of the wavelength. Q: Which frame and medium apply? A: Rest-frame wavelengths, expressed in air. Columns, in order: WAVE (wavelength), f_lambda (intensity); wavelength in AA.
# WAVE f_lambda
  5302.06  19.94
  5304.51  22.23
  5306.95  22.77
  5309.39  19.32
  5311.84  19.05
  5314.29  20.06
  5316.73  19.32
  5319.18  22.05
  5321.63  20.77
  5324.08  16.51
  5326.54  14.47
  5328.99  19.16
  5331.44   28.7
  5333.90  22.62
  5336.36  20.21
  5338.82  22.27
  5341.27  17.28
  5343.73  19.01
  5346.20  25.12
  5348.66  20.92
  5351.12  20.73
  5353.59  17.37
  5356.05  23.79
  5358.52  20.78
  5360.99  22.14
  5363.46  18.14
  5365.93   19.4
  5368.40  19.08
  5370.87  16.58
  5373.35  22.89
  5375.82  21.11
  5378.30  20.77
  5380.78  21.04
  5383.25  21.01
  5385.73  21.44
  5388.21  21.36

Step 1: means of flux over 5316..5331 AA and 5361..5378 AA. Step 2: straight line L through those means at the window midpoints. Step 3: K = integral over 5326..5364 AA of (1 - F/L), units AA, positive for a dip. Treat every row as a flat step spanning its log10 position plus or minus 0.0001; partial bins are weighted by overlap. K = -2.9 AA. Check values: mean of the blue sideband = 19.2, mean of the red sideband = 19.8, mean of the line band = 21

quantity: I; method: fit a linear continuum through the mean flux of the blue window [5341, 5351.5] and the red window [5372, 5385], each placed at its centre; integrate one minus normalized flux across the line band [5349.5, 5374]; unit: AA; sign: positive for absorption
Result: 1.24 AA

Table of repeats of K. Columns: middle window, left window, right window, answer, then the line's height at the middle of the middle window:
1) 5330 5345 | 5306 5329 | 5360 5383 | -1.55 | 19.6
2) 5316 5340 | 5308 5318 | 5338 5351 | -0.55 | 20.2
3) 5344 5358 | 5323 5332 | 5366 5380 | -1.27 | 19.6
